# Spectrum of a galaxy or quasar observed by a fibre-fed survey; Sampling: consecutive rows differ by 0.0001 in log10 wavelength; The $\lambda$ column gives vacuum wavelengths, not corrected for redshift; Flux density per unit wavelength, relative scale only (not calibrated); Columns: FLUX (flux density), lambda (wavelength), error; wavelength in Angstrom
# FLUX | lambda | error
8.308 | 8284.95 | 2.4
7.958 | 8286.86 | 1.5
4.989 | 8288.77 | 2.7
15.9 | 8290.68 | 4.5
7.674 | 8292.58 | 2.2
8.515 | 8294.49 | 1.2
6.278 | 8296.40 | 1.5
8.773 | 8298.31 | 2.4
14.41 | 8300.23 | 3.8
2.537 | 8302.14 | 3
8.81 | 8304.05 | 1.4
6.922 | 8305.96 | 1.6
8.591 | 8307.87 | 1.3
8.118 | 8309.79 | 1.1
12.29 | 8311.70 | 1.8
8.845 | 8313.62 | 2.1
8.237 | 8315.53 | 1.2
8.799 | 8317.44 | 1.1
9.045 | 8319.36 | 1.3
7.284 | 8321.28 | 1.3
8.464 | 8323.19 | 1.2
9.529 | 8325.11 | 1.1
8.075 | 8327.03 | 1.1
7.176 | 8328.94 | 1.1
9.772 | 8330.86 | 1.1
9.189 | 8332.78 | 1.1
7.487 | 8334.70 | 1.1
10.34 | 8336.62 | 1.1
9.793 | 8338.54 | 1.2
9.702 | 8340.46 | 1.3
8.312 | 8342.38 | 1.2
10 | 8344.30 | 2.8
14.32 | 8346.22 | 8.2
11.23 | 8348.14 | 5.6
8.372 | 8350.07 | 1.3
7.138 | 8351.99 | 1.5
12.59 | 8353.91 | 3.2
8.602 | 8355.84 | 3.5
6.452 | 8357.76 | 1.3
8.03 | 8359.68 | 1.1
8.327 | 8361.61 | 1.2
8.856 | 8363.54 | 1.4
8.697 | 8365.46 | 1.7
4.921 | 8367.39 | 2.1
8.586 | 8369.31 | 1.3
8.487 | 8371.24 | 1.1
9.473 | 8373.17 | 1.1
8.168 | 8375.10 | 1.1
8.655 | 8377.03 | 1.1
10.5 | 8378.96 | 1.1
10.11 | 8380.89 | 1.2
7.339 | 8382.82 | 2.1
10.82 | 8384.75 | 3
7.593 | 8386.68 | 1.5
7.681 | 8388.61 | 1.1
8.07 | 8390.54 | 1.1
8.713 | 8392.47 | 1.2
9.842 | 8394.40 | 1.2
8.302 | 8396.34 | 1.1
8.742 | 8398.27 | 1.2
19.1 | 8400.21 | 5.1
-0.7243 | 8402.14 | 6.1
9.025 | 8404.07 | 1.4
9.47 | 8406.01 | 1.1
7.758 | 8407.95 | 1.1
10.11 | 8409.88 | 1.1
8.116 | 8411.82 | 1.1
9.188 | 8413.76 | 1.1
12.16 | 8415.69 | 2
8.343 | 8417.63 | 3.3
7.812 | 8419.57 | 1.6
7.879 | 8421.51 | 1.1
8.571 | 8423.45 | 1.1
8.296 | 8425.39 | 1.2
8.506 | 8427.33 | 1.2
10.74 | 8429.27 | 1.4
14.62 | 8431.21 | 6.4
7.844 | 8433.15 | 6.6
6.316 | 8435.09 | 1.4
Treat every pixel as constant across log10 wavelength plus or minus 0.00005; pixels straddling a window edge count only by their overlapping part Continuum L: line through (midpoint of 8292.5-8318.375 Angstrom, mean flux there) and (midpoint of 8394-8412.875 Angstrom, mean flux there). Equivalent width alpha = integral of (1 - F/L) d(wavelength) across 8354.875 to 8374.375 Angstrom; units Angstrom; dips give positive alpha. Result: 1.6 Angstrom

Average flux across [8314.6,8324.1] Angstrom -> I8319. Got 8.37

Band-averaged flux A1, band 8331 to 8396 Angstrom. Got 8.98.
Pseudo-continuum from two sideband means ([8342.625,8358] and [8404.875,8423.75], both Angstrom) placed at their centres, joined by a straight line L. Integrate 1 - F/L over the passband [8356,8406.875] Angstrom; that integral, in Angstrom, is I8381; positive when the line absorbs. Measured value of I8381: 4.6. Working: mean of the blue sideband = 9.93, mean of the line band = 8.59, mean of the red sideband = 8.95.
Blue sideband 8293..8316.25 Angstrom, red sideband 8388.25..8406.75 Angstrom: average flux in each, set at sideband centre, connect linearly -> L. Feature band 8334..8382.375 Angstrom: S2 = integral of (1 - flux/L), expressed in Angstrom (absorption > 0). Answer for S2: -2.1 Angstrom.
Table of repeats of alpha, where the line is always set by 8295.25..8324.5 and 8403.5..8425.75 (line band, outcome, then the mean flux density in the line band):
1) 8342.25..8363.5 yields -1.8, 9.41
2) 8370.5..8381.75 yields -0.6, 9.23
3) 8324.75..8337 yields -0.1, 8.69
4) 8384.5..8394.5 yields 0.3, 8.56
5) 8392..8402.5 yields -0.9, 9.57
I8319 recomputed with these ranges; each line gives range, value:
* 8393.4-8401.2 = 11.4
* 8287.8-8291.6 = 10.4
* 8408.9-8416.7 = 9.89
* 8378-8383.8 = 9.32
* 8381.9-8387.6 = 8.6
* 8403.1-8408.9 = 8.74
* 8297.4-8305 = 8.62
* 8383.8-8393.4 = 8.58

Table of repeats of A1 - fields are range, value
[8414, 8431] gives 9.3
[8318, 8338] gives 8.66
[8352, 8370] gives 8.28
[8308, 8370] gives 8.95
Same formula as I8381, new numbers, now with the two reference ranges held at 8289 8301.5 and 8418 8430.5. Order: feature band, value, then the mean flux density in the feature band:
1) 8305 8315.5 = 0.8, 8.89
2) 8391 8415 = -0.2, 8.99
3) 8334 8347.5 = -1.0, 10.1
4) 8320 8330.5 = 1.4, 8.23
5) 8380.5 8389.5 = 0.4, 8.63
